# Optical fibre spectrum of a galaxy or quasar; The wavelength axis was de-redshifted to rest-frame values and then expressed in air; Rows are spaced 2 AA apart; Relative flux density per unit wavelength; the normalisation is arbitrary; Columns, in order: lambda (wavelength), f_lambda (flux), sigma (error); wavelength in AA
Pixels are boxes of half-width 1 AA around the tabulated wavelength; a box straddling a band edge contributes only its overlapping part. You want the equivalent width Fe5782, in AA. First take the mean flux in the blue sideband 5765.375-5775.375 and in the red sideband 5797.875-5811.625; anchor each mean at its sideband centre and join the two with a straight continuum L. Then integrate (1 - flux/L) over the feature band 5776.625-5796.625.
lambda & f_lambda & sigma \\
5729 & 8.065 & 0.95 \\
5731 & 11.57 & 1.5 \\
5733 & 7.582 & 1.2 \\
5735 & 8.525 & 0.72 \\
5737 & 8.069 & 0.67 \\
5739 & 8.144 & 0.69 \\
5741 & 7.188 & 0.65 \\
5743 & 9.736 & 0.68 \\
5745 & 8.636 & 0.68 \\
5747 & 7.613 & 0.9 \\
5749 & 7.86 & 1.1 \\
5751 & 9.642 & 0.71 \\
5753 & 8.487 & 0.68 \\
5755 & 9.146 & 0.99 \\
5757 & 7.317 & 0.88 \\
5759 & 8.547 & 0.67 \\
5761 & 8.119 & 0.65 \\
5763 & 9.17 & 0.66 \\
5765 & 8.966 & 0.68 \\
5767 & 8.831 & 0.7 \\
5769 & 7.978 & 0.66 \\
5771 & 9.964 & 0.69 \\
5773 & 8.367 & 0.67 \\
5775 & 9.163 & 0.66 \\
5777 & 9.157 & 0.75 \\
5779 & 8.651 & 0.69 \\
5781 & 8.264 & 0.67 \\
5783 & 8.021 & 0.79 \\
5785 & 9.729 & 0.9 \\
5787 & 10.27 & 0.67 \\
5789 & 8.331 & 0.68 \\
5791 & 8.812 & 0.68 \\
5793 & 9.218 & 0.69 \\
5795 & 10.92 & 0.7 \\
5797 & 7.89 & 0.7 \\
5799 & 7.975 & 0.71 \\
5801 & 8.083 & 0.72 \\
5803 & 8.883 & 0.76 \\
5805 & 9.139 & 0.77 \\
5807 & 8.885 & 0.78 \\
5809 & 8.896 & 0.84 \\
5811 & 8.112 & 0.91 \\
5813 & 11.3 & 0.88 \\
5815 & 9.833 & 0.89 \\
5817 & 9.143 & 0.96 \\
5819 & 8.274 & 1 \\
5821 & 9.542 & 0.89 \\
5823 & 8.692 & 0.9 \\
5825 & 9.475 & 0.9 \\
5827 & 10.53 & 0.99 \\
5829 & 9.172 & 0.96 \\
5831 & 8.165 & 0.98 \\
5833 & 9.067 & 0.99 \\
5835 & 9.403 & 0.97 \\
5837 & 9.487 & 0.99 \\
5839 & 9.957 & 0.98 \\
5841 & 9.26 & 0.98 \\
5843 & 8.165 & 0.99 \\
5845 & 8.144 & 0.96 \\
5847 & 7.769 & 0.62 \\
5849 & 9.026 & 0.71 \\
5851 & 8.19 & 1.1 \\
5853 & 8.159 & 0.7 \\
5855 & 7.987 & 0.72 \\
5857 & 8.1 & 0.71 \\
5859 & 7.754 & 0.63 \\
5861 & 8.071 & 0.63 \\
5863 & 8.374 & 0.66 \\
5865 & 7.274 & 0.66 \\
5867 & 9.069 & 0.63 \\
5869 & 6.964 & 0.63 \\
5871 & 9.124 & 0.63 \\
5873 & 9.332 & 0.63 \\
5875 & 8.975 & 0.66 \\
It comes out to -0.9 AA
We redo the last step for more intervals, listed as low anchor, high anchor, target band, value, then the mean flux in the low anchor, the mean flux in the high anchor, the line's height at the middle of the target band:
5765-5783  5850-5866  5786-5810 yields -1.1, 8.76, 7.99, 8.54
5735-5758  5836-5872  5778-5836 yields -4.8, 8.36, 8.38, 8.37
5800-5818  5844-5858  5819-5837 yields -1.0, 9.14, 8.2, 8.71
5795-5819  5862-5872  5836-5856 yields -0.4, 8.98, 8.16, 8.45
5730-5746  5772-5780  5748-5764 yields 0.4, 8.68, 8.83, 8.75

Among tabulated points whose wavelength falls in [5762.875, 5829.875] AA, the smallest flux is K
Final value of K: 7.89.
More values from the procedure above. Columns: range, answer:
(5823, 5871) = 6.964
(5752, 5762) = 7.317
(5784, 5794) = 8.331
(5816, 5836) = 8.165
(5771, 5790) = 8.021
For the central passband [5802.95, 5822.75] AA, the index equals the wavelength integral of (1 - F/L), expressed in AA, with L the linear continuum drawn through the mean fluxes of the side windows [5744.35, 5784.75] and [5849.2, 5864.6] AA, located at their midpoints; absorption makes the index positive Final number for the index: -2.01 AA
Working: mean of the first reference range 8.62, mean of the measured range 9.2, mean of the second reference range 8.11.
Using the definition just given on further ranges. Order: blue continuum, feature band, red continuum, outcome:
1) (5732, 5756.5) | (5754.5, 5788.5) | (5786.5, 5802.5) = -0.5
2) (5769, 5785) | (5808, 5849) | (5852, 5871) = -3.8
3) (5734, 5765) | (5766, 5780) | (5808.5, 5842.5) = -0.3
